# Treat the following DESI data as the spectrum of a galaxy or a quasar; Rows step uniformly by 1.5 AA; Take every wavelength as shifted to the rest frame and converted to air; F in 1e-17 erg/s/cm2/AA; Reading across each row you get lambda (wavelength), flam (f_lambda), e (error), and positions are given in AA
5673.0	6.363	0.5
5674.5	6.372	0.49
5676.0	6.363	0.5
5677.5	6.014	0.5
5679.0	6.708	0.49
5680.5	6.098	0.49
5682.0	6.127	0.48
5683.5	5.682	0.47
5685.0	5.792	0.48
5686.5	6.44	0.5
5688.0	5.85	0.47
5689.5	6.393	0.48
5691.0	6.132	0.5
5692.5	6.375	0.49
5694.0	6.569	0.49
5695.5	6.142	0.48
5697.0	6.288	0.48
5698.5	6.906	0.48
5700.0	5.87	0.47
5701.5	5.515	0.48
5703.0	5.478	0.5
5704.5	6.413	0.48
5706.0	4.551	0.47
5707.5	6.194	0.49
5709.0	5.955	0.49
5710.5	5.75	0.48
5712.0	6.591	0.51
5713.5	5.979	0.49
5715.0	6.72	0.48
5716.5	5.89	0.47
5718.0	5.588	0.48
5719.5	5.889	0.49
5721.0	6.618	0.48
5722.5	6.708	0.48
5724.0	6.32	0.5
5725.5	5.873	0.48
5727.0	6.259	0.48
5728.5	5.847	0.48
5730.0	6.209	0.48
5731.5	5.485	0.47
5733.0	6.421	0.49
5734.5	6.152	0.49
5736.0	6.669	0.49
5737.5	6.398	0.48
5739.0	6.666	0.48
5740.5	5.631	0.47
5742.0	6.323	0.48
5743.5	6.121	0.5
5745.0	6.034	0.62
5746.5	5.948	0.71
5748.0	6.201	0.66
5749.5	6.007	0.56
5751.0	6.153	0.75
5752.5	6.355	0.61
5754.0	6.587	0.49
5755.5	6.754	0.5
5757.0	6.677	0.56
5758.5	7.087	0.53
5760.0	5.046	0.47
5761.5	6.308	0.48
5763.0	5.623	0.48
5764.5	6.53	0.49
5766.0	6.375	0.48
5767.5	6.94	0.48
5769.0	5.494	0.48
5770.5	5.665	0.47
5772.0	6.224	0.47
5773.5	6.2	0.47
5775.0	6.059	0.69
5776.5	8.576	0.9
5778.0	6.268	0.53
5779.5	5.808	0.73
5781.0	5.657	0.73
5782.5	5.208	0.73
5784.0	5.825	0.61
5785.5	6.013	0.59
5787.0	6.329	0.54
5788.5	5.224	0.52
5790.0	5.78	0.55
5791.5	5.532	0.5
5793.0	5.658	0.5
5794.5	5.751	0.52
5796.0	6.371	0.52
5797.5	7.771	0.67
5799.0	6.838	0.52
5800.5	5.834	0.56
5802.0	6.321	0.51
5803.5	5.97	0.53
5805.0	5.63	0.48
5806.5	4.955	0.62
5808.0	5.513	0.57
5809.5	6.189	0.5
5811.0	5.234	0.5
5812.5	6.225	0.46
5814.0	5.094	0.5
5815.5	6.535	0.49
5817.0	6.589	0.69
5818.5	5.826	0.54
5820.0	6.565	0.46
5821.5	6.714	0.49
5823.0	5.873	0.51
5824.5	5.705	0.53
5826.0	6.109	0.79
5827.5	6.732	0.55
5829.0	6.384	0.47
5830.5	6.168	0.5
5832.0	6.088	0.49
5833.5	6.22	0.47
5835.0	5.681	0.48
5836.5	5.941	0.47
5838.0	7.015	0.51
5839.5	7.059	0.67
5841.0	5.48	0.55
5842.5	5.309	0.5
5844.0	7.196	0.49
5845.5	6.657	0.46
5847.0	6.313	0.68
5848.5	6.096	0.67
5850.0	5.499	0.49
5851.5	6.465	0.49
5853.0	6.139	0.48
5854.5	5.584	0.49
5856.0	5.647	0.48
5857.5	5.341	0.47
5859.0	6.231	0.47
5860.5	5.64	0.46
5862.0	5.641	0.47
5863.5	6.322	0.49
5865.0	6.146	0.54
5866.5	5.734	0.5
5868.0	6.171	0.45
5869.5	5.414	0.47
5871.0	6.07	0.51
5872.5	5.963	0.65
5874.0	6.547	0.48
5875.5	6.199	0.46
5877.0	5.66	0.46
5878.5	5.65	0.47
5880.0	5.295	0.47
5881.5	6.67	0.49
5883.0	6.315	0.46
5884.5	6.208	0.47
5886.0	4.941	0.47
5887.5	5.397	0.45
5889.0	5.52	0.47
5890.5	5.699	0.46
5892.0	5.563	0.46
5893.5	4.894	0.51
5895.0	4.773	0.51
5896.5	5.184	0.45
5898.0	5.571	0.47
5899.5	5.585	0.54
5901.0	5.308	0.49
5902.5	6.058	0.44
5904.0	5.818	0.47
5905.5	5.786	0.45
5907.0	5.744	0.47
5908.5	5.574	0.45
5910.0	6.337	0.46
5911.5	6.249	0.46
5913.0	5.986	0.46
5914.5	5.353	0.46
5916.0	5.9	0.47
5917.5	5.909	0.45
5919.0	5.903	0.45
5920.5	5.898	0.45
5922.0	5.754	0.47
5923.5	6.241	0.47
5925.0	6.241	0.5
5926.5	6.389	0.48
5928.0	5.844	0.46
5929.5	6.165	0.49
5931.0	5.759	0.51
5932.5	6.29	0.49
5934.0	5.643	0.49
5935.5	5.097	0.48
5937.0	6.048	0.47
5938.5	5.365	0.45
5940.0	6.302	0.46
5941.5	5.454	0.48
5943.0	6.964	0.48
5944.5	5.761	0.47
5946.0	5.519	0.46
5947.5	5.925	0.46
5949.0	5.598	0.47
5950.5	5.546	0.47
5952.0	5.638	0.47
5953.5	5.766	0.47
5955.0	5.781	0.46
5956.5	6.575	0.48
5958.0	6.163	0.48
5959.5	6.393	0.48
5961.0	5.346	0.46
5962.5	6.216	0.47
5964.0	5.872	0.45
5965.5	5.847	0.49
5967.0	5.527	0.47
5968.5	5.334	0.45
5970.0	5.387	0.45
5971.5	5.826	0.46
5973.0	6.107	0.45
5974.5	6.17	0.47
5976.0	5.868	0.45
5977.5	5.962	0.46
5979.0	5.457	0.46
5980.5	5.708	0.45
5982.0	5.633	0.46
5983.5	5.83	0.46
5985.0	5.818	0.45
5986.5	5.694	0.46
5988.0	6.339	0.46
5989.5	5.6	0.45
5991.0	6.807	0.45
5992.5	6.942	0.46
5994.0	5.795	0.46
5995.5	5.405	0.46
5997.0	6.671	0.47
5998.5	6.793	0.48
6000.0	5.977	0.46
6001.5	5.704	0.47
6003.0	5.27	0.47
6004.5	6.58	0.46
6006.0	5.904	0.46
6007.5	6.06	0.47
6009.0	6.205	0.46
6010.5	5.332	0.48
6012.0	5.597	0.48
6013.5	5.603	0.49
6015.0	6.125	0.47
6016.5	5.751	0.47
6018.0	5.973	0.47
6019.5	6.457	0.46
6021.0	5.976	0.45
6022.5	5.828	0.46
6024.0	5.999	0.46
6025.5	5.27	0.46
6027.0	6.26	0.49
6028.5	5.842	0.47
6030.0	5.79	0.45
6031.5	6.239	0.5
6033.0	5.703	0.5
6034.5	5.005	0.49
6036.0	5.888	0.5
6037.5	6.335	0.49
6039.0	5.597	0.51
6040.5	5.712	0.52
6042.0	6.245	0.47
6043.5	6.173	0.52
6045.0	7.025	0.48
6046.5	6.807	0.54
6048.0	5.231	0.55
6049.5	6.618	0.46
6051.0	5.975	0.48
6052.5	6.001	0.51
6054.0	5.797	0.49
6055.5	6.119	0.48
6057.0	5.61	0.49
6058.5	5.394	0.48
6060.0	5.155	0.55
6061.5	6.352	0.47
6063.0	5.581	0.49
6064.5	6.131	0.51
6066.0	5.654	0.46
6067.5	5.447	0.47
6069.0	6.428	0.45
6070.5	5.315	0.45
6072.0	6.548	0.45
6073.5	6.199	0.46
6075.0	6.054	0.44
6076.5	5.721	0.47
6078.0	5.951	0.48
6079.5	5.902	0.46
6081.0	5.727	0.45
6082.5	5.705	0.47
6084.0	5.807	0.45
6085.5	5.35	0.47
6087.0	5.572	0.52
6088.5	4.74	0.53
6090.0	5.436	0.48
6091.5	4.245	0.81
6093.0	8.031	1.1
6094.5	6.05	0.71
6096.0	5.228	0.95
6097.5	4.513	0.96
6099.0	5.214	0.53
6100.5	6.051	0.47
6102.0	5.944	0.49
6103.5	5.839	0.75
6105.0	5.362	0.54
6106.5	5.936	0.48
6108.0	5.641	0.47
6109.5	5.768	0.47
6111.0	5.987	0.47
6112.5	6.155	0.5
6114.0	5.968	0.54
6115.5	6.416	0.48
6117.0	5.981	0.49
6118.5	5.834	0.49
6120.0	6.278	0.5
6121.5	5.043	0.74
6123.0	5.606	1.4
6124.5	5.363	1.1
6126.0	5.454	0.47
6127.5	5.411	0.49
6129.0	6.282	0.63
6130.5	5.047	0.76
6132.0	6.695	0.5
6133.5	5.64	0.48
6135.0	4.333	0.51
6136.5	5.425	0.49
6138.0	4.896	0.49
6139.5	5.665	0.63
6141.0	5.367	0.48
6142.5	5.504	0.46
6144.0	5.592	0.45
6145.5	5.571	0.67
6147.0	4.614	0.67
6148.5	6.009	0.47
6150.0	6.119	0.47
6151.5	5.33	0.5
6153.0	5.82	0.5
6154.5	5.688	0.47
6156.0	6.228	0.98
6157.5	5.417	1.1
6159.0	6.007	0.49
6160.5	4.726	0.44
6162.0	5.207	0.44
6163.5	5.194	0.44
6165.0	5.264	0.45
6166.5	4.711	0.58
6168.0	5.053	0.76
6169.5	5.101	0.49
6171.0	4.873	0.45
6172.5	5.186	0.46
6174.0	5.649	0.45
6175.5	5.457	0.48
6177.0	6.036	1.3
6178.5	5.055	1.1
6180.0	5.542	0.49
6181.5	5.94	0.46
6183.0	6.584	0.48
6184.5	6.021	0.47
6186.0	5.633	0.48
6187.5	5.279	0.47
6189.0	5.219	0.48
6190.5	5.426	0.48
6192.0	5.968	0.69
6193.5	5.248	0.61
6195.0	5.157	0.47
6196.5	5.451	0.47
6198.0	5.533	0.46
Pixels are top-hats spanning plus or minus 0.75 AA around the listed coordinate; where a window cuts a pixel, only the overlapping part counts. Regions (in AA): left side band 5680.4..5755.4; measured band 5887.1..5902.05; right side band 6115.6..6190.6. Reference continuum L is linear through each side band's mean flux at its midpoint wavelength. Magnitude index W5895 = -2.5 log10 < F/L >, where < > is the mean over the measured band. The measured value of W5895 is 0.10 mag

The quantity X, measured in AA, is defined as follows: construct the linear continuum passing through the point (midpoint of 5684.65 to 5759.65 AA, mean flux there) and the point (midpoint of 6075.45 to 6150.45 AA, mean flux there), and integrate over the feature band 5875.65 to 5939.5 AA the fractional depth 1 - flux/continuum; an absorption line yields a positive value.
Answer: 1.73 AA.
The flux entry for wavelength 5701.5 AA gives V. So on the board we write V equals 5.515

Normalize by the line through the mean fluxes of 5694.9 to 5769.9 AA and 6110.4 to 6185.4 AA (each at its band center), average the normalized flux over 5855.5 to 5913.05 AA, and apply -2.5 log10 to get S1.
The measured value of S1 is 0.03 mag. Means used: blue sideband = 6.15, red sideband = 5.57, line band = 5.76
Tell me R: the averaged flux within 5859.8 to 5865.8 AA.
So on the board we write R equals 5.94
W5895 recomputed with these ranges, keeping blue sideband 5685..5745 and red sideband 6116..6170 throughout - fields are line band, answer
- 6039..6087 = -0.058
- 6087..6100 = 0.022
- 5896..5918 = 0.015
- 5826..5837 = -0.039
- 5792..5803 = -0.058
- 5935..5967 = -0.016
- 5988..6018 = -0.058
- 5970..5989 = -0.021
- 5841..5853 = -0.043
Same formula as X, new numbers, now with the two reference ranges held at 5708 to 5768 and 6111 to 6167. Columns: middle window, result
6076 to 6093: 0.2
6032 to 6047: -0.8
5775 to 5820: 0.7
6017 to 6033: -0.5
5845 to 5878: 0.3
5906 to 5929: -0.1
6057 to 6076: -0.5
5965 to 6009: -0.9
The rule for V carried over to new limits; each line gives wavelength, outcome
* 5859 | 6.231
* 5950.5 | 5.546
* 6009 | 6.205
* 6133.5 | 5.64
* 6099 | 5.214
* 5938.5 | 5.365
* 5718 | 5.588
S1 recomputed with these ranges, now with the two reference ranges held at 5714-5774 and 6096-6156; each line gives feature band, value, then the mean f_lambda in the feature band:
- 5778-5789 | 0.07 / 5.77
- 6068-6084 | -0.04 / 5.94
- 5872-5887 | 0.01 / 5.94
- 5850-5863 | 0.04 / 5.83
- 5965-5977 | 0.02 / 5.76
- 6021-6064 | -0.03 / 5.91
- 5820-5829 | -0.03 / 6.27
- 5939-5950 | 0.00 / 5.91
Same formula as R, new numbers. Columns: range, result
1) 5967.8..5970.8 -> 5.37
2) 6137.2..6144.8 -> 5.41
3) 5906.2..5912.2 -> 5.97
